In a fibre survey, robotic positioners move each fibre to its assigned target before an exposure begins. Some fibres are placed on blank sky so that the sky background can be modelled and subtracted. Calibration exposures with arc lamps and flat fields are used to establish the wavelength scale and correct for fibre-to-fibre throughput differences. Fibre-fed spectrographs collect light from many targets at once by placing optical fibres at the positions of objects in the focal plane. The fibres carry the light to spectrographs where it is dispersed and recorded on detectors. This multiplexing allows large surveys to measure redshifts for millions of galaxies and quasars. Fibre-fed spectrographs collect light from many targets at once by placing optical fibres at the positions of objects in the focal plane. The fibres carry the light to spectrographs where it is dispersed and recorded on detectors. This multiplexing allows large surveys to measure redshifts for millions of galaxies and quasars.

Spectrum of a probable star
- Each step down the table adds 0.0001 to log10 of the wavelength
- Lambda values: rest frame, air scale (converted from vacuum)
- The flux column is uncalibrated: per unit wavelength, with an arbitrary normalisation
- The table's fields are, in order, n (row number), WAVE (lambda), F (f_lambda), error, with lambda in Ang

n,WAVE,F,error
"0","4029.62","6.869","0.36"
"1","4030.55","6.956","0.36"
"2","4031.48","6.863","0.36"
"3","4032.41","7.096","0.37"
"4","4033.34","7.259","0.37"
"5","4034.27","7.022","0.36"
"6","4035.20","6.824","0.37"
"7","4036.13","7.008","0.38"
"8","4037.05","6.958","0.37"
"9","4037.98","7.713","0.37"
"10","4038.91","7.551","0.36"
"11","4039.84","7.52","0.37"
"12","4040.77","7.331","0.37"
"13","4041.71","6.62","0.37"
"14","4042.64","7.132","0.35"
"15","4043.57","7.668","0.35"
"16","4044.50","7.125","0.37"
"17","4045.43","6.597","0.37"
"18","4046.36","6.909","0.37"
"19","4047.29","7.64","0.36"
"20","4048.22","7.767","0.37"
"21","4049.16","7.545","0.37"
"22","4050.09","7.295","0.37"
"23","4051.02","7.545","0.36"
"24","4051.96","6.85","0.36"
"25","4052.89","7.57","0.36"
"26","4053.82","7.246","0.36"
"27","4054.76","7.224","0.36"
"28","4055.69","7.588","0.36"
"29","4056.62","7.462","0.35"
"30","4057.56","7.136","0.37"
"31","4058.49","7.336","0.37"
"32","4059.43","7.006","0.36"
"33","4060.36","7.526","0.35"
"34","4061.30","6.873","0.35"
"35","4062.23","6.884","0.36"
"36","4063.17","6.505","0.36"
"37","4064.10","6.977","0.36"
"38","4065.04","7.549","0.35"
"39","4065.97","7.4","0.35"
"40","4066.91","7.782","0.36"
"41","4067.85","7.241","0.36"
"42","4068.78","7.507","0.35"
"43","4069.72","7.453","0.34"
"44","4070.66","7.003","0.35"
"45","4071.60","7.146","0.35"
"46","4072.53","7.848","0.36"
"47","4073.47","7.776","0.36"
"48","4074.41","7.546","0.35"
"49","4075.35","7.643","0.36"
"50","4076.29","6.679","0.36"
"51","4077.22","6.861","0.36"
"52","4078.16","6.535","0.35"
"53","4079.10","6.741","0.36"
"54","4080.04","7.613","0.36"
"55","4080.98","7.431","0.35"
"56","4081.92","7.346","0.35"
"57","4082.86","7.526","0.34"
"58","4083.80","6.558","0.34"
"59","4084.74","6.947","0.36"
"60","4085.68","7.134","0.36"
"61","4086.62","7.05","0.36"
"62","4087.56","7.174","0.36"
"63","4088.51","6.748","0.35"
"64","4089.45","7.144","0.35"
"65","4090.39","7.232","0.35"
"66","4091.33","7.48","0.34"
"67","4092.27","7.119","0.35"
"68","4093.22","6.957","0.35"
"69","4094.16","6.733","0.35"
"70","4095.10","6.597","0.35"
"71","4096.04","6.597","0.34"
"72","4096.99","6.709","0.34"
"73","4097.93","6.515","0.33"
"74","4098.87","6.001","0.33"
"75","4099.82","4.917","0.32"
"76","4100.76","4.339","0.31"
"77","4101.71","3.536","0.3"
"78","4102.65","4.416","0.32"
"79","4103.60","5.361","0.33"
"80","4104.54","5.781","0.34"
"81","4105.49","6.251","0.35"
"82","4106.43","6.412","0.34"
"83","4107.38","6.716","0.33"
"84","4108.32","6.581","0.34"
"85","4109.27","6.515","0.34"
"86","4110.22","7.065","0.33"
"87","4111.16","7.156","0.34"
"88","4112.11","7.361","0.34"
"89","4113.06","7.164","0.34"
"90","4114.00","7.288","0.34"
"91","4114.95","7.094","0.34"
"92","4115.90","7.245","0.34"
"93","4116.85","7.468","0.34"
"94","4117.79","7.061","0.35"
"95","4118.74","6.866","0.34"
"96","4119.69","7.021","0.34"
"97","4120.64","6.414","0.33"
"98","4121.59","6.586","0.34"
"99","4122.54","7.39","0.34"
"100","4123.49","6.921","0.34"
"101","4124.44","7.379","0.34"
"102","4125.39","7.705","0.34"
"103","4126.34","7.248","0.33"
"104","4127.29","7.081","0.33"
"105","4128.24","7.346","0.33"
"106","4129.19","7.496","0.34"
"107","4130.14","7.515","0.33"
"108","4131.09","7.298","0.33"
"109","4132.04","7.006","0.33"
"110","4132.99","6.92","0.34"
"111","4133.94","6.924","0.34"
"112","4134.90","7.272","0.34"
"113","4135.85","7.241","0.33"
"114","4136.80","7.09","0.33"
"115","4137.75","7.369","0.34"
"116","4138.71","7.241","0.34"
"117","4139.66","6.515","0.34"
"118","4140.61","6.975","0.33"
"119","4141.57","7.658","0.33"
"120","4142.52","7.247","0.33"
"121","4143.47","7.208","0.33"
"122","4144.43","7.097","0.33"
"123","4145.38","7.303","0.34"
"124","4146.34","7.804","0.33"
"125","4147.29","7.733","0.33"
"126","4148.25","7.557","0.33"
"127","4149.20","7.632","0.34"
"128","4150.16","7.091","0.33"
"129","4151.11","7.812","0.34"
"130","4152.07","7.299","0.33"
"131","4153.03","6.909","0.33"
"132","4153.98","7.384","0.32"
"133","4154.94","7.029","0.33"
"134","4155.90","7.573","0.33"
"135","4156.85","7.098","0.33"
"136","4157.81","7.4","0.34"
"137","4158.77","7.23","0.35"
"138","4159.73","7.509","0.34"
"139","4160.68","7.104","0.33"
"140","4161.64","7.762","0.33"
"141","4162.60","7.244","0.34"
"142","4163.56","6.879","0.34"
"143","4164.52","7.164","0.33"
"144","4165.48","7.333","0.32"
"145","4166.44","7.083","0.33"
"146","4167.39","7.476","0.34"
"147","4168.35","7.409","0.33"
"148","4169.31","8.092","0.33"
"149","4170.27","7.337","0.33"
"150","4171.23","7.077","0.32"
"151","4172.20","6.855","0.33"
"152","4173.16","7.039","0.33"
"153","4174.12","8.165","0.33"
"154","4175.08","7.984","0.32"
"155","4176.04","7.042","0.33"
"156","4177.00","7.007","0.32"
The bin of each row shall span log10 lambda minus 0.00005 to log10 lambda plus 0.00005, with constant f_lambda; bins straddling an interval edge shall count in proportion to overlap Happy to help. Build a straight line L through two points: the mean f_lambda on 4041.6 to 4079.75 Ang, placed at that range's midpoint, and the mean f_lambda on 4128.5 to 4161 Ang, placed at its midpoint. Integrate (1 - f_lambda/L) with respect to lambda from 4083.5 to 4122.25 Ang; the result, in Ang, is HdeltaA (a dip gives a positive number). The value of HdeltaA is 3.69 Ang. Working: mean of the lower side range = 7.25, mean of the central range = 6.57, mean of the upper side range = 7.28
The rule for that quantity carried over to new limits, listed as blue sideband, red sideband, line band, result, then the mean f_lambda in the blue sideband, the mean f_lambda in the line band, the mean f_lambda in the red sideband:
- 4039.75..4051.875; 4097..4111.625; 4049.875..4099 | -4.3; 7.26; 7.15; 5.87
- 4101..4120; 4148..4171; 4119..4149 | -1.4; 6.49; 7.21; 7.35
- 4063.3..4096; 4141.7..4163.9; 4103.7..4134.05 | 1.2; 7.18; 6.99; 7.35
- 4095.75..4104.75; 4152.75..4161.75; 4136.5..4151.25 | -1.0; 5.38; 7.33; 7.29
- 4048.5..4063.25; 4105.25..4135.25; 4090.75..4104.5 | 2.3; 7.25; 5.95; 7.06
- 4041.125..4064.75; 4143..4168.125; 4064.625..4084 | -0.2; 7.2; 7.31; 7.34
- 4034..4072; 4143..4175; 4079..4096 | 0.5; 7.25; 7.08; 7.36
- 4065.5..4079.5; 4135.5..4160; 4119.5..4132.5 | 0.2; 7.28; 7.18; 7.31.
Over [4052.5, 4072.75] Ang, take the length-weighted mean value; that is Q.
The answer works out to 7.28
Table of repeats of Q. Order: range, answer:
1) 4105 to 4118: 6.95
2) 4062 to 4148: 6.95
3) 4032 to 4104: 6.99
